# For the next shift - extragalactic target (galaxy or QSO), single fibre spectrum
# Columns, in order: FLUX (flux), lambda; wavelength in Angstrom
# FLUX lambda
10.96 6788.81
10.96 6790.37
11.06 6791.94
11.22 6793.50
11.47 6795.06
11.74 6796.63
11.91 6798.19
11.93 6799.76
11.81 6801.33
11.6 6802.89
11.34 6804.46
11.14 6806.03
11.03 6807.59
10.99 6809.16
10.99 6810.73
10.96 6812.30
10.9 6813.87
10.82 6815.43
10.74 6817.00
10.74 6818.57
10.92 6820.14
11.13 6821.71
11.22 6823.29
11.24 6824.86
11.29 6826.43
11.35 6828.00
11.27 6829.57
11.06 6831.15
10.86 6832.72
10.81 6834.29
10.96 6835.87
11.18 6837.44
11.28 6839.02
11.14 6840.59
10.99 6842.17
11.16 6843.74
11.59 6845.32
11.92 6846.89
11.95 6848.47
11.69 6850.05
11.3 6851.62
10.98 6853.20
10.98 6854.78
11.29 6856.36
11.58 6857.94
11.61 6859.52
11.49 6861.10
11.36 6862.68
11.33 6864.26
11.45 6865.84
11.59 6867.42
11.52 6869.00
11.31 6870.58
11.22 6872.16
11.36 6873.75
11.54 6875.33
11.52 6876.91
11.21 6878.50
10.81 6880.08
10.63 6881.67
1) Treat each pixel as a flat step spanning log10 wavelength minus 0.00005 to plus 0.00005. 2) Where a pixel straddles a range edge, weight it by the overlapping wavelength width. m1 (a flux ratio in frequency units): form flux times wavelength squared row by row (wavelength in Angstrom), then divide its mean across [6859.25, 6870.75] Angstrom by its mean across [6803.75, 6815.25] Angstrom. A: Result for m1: 1.06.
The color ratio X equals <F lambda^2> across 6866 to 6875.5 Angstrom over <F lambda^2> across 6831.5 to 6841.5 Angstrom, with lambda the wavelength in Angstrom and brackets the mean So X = 1.04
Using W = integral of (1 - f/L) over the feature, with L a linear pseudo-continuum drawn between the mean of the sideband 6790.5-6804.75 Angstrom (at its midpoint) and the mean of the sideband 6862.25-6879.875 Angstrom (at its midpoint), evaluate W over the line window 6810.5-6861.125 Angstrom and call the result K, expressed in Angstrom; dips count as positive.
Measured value 1.2 Angstrom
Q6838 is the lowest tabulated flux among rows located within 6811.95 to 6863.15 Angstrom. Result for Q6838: 10.74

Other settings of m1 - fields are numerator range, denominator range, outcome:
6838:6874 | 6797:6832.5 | 1.03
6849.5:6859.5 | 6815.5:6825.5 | 1.04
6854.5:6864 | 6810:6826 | 1.05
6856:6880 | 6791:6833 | 1.03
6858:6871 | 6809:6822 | 1.07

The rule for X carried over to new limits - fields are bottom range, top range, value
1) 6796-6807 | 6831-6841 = 0.96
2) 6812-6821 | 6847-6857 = 1.06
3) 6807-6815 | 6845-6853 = 1.07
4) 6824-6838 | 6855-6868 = 1.04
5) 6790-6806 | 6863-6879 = 1.01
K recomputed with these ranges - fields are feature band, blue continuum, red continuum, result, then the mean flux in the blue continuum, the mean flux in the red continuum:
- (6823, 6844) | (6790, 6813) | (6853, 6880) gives 0.43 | 11.3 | 11.4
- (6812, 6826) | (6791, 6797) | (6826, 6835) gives 0.26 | 11.3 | 11.1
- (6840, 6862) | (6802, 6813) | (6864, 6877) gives -0.12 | 11.2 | 11.4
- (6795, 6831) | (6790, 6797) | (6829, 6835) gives -0.32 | 11.3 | 11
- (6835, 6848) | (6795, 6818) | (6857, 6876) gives 0.10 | 11.3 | 11.4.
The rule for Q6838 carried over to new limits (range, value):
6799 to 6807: 11.14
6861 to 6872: 11.31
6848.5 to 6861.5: 10.98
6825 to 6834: 10.86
